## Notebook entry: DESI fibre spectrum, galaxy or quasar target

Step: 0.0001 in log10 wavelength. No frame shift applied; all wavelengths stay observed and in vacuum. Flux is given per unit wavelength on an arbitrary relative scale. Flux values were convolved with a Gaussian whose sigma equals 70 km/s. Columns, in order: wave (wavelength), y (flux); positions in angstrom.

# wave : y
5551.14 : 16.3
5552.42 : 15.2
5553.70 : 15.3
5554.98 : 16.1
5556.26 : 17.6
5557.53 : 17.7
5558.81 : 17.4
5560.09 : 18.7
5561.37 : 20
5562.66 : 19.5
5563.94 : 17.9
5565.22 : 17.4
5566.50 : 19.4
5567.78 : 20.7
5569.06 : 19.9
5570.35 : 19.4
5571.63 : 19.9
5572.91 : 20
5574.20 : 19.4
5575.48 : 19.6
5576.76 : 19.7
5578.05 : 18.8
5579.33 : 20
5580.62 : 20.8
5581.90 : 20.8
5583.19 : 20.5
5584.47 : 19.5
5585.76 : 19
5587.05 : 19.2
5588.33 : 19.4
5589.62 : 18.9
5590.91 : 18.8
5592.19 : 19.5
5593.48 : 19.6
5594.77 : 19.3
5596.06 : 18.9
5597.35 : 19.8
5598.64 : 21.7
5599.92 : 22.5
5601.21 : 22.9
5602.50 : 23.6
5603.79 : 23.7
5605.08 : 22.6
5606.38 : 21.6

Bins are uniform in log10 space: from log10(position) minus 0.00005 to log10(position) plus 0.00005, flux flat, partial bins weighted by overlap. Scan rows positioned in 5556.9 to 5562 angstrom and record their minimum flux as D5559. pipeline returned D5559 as 17.4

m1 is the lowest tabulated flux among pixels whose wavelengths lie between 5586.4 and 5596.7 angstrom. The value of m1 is 18.8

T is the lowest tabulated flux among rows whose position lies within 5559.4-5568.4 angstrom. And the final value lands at 17.4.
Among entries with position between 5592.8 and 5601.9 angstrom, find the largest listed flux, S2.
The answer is 22.9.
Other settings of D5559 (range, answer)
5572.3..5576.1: 19.4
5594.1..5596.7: 18.9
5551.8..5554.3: 15.2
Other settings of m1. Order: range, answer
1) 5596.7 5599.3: 19.8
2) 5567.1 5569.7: 19.9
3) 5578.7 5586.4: 19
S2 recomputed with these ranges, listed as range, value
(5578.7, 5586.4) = 20.8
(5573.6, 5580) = 20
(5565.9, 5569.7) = 20.7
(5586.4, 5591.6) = 19.4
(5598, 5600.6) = 22.5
